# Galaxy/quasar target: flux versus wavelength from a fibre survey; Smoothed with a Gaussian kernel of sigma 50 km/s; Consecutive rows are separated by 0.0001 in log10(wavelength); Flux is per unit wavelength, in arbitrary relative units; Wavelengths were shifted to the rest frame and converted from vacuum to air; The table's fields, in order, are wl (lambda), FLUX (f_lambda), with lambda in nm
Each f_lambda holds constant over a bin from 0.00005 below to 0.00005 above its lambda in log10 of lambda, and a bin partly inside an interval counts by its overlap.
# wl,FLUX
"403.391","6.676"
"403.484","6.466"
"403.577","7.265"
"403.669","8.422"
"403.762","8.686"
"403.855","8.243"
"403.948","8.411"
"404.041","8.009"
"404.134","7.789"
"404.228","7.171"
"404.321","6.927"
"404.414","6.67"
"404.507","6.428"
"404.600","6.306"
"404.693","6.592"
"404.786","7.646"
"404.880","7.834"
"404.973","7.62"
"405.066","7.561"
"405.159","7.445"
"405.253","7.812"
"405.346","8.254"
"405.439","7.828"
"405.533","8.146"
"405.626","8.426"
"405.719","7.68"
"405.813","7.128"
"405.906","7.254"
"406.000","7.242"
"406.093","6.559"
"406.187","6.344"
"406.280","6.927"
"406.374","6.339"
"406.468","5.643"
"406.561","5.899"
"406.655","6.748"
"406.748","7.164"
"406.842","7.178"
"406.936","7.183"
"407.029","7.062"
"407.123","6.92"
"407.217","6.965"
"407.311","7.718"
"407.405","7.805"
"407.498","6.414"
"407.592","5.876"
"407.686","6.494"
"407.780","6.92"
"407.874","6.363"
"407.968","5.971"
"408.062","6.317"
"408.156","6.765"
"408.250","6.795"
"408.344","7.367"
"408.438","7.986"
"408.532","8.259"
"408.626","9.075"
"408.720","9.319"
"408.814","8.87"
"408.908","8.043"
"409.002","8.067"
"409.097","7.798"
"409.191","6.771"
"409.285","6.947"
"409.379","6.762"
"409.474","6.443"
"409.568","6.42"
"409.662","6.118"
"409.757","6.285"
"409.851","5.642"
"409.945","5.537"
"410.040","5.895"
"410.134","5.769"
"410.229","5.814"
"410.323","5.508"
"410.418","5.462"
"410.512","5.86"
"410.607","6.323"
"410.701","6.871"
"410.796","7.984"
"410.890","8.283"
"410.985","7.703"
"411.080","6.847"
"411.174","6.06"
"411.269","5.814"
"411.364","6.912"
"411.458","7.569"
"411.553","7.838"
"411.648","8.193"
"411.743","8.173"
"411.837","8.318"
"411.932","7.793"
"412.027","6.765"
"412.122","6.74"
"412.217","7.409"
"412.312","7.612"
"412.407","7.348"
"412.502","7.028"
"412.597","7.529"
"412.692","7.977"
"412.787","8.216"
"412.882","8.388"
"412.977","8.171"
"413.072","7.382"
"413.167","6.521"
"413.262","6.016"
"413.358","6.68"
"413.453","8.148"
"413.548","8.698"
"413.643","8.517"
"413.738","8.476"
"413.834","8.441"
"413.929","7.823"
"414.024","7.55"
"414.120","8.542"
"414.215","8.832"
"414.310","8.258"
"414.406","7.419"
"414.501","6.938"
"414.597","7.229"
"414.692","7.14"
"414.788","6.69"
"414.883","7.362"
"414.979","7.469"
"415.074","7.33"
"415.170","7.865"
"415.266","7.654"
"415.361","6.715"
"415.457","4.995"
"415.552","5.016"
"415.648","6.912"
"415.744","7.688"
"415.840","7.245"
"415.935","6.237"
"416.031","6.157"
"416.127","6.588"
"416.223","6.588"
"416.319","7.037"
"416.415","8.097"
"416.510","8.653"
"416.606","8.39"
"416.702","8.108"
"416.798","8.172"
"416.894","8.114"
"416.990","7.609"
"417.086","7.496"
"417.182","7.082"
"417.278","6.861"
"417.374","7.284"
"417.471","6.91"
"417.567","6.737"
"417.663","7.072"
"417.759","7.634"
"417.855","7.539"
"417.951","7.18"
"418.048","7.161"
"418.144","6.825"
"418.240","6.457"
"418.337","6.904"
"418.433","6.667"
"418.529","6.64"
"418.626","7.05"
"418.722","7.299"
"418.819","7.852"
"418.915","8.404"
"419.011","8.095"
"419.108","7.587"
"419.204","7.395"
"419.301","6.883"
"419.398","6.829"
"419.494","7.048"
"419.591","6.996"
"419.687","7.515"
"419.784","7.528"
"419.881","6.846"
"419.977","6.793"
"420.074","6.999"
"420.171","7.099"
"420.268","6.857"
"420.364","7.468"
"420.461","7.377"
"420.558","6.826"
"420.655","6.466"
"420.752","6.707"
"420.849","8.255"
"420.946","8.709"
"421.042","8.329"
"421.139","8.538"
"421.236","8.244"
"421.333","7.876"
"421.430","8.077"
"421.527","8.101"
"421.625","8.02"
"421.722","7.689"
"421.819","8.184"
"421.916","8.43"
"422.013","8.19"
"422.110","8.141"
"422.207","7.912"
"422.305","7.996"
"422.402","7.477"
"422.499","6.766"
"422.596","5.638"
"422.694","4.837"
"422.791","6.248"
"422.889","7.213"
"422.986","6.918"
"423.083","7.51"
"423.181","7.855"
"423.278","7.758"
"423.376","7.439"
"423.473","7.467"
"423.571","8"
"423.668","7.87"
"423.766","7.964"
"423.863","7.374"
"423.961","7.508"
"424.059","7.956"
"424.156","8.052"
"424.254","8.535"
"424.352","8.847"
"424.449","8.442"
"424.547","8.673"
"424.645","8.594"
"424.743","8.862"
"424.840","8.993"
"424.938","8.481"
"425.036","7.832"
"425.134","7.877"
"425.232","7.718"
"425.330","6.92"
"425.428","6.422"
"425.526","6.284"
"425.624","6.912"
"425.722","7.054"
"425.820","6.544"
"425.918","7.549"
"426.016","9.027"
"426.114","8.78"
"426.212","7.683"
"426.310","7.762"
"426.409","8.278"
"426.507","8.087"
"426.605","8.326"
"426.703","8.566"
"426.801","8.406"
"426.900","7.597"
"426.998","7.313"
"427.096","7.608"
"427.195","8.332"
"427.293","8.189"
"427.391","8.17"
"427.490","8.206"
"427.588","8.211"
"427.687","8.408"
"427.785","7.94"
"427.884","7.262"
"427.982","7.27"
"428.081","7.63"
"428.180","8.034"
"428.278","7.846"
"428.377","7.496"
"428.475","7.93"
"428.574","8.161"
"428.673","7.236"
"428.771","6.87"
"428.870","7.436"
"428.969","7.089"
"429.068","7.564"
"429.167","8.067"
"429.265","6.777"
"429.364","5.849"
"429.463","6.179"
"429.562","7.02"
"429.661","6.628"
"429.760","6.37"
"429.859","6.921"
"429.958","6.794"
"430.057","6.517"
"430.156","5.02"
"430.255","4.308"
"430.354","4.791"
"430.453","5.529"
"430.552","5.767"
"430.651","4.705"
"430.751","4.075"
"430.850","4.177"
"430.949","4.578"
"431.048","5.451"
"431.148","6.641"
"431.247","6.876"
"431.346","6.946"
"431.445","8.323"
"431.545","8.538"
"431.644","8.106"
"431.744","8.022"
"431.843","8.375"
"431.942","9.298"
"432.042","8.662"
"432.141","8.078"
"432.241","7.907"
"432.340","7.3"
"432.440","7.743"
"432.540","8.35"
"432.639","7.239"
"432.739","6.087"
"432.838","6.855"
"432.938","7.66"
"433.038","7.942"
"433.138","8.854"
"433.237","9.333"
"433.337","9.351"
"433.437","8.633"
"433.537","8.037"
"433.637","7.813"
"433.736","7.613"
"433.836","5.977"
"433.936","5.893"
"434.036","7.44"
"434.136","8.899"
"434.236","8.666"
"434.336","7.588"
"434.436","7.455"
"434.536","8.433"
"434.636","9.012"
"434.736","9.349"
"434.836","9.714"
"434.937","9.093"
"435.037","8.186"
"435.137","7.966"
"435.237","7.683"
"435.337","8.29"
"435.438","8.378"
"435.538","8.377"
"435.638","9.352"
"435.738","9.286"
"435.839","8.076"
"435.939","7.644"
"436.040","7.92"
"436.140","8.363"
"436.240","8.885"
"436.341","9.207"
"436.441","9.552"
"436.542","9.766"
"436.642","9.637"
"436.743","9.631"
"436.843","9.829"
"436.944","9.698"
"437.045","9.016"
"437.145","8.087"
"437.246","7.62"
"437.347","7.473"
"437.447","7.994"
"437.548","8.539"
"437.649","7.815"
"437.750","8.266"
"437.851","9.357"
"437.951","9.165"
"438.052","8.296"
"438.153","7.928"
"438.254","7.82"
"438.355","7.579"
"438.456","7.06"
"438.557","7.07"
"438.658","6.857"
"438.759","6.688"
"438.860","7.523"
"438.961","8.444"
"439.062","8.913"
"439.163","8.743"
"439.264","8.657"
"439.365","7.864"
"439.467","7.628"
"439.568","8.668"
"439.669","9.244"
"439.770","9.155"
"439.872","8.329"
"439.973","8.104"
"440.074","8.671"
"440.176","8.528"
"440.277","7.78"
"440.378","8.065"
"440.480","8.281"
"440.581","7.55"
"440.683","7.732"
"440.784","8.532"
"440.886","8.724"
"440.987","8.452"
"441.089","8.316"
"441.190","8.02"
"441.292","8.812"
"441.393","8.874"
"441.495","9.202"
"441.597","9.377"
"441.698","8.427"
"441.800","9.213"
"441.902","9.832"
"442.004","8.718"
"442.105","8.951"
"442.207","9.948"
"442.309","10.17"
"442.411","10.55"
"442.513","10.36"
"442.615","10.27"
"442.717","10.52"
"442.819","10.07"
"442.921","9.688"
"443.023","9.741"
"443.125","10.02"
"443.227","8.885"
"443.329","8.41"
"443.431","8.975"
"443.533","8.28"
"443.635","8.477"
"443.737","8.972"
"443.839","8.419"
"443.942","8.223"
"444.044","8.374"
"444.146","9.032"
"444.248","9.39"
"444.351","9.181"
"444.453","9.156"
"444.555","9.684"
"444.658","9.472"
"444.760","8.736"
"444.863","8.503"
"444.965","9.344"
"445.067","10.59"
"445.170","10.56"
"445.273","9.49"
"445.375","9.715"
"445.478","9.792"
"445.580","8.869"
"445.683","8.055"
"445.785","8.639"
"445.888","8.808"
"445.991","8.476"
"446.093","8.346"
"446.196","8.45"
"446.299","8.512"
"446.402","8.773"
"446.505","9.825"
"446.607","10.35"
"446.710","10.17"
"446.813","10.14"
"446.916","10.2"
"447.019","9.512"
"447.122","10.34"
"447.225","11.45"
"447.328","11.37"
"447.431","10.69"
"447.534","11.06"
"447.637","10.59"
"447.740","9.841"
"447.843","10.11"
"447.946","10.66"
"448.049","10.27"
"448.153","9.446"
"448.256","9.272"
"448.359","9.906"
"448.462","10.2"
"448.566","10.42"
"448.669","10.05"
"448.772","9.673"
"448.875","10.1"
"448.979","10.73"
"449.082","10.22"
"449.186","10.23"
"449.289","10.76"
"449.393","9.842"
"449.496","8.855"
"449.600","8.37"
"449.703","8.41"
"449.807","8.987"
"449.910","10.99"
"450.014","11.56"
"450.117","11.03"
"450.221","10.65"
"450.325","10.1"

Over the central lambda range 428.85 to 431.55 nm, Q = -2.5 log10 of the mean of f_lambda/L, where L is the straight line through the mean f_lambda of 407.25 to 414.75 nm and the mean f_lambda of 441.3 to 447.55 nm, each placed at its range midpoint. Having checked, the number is 0.34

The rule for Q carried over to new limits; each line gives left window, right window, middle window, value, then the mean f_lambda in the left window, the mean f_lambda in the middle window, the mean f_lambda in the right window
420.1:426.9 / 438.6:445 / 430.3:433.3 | 0.16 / 7.72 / 7.08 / 8.82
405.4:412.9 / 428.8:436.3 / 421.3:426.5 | -0.06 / 7.07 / 7.71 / 7.45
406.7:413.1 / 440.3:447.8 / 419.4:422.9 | 0.06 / 7.11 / 7.42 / 9.29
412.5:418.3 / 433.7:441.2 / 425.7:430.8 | 0.10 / 7.39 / 7.21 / 8.31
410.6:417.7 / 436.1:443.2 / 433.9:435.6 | 0.02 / 7.4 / 8.29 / 8.71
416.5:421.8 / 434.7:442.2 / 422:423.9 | 0.05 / 7.44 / 7.31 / 8.49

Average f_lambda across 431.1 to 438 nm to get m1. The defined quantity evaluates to 8.28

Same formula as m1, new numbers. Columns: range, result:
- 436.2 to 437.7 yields 8.84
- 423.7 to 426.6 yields 7.9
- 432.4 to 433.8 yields 7.95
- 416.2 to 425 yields 7.56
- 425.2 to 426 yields 7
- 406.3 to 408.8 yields 7.04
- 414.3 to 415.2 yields 7.32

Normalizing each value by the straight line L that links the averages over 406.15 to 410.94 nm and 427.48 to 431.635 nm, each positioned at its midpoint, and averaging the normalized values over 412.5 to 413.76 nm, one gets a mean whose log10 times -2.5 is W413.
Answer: -0.13 mag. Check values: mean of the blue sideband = 6.85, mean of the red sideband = 6.75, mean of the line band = 7.71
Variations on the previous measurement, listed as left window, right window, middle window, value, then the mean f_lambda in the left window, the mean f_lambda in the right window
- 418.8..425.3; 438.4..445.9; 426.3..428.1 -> 0.00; 7.65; 8.84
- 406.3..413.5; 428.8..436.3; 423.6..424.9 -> -0.14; 7.04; 7.45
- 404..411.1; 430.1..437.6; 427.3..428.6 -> -0.04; 7.03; 7.8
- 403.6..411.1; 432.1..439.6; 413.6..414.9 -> -0.06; 7.1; 8.23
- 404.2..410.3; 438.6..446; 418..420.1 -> 0.07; 7.03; 8.89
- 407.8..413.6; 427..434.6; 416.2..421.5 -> -0.03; 7.14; 7.29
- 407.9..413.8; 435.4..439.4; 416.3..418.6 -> 0.02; 7.2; 8.41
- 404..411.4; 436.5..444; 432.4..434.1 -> 0.08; 7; 8.68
